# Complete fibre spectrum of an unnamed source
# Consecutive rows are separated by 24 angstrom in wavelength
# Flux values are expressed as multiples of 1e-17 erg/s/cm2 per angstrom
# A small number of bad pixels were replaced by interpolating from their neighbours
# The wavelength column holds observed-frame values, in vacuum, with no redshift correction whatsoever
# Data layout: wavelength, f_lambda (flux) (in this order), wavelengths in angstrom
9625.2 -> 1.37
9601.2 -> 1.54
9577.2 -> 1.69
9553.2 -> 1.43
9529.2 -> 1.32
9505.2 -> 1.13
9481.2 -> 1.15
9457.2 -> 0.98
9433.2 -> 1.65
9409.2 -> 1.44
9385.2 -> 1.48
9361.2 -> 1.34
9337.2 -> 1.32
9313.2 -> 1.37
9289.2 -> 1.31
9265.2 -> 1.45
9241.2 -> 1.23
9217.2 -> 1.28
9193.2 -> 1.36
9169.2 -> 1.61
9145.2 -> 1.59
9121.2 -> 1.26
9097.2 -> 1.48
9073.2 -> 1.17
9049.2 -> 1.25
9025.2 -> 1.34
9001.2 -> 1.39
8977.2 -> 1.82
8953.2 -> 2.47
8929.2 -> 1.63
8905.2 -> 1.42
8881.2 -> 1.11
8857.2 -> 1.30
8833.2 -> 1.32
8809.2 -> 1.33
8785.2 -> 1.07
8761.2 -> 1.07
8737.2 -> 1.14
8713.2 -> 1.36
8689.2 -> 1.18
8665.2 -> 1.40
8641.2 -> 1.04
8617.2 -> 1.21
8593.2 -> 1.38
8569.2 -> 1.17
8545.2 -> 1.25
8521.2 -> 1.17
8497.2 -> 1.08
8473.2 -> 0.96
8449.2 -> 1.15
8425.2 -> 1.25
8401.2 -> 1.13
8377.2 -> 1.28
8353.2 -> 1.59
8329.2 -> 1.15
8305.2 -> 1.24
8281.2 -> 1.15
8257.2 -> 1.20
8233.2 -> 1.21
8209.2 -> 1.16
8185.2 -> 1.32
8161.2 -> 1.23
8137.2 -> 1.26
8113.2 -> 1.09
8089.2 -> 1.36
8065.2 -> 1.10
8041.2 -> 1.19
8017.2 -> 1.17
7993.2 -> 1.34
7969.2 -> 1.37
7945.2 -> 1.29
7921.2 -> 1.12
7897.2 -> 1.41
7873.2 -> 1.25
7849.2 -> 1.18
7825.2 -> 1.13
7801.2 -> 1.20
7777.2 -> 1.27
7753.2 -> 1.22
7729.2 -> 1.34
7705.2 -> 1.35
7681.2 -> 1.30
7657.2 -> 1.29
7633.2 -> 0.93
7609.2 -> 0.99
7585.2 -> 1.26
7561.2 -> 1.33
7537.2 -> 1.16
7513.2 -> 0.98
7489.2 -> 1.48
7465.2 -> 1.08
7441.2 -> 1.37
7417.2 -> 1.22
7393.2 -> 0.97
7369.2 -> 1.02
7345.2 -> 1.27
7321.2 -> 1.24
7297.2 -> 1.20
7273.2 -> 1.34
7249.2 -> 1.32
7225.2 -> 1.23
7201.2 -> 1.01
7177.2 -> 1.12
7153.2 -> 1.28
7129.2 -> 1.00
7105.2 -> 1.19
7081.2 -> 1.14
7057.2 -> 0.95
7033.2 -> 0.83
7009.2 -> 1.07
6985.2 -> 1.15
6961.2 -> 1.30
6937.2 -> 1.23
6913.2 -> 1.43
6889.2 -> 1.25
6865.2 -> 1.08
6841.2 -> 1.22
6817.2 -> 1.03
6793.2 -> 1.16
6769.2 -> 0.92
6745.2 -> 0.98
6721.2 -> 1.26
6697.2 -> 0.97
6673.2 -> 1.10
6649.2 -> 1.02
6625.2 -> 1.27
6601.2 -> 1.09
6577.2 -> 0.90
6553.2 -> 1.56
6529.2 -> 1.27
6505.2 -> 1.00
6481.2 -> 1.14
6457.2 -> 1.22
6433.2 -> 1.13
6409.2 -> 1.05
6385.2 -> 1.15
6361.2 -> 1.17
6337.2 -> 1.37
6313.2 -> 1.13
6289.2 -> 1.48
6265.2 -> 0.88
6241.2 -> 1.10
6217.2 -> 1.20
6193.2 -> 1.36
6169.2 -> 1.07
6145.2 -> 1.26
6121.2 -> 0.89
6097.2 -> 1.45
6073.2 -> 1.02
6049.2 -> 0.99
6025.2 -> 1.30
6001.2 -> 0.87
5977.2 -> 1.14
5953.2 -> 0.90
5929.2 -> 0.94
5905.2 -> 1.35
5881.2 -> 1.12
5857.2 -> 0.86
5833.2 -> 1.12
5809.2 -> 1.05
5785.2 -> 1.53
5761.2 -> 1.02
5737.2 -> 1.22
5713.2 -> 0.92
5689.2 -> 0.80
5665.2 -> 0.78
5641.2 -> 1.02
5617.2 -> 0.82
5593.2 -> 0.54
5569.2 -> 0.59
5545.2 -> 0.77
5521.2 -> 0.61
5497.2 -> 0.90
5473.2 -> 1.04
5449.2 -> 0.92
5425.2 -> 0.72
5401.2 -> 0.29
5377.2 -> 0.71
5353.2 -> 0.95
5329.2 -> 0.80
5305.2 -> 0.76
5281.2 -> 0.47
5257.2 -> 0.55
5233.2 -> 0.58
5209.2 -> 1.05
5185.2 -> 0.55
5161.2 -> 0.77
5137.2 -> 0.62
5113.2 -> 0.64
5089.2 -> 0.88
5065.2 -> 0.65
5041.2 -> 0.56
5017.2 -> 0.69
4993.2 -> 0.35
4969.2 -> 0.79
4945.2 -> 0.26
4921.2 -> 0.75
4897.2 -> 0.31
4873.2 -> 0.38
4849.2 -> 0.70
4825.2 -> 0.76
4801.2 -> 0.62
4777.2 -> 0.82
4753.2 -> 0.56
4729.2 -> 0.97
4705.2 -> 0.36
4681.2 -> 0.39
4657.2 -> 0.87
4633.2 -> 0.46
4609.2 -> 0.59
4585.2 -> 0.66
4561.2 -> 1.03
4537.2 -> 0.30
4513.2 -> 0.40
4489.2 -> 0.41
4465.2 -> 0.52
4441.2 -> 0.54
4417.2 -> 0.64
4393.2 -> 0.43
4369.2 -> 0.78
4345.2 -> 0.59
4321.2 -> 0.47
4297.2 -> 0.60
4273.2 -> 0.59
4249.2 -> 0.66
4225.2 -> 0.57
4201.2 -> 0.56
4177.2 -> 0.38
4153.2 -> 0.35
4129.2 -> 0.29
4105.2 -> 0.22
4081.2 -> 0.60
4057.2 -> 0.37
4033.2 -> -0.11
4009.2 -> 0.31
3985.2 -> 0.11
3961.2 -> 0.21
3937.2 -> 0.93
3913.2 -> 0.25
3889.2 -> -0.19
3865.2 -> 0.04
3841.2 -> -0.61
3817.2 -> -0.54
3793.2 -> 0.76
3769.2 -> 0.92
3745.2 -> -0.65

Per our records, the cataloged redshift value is 0.363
